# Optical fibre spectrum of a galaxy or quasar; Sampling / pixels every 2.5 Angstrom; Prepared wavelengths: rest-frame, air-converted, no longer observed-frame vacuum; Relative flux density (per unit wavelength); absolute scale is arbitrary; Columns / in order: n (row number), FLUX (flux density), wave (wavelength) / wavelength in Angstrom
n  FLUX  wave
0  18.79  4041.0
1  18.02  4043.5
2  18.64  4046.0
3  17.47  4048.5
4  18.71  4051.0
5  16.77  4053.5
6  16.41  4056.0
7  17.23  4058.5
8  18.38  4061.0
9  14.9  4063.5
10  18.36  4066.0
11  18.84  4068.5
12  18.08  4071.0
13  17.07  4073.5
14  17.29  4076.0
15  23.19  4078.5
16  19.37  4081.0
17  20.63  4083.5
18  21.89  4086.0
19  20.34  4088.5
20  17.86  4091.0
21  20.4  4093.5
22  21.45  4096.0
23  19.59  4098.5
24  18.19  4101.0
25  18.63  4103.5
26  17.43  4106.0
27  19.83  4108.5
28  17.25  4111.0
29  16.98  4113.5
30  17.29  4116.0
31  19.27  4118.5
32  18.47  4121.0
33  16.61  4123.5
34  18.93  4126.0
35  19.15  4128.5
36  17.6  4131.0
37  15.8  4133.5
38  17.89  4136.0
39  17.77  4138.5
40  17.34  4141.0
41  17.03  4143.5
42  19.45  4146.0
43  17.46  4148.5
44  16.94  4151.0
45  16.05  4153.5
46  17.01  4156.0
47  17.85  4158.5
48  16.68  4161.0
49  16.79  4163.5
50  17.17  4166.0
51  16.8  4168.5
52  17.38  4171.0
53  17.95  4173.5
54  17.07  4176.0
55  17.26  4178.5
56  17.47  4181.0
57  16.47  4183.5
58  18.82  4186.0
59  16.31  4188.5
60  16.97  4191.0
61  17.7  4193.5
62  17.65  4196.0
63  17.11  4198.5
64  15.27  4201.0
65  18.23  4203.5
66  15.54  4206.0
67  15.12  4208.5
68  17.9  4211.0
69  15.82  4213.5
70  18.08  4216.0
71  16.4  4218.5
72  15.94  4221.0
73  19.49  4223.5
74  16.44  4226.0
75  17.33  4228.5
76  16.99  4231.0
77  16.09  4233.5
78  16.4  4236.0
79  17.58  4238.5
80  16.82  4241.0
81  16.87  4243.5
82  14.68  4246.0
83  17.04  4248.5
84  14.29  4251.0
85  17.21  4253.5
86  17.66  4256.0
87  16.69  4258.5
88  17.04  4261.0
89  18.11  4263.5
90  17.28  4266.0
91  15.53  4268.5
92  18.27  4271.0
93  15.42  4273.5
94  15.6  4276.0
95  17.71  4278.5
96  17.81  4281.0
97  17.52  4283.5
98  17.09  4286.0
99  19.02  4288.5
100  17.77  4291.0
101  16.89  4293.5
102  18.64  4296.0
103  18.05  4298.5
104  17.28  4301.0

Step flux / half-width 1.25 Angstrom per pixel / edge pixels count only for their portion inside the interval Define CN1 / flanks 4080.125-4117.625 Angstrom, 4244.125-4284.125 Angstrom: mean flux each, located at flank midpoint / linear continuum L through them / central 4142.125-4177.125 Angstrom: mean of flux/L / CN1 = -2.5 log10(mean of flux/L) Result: 0.061 mag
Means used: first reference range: 19.1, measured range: 17.3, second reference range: 16.7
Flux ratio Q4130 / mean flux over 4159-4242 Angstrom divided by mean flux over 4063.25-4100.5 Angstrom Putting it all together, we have 0.88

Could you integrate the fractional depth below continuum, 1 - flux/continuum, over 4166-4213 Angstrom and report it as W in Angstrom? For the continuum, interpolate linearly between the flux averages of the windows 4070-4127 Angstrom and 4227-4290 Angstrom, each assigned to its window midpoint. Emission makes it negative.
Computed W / 1.96 Angstrom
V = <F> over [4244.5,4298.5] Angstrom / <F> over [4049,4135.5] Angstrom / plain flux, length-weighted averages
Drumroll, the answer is 0.9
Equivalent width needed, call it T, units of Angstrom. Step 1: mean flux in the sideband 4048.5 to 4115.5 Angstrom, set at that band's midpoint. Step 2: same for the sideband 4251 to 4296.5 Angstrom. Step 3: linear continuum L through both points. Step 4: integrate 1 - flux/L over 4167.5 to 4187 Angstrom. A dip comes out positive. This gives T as 0.6 Angstrom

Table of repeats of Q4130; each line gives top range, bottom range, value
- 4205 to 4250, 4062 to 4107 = 0.87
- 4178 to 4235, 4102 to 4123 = 0.94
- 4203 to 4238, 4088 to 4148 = 0.92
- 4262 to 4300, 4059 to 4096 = 0.91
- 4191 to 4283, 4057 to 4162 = 0.92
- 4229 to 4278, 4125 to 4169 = 0.95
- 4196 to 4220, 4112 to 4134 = 0.93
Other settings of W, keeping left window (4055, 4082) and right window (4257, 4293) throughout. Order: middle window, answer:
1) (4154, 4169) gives 0.58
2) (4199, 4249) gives 2.07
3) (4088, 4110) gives -1.56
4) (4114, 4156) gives 0.37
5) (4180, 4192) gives 0.26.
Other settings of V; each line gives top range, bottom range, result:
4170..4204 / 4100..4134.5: 0.96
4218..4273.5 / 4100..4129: 0.93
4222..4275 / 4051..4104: 0.89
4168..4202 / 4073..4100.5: 0.86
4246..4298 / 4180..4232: 1.00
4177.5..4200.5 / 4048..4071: 0.99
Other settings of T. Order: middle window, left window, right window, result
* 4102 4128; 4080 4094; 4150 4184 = 1.3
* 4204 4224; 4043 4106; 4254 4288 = 0.9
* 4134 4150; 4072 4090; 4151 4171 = -0.1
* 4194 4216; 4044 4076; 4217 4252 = 0.1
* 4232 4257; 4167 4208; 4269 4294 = 1.1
